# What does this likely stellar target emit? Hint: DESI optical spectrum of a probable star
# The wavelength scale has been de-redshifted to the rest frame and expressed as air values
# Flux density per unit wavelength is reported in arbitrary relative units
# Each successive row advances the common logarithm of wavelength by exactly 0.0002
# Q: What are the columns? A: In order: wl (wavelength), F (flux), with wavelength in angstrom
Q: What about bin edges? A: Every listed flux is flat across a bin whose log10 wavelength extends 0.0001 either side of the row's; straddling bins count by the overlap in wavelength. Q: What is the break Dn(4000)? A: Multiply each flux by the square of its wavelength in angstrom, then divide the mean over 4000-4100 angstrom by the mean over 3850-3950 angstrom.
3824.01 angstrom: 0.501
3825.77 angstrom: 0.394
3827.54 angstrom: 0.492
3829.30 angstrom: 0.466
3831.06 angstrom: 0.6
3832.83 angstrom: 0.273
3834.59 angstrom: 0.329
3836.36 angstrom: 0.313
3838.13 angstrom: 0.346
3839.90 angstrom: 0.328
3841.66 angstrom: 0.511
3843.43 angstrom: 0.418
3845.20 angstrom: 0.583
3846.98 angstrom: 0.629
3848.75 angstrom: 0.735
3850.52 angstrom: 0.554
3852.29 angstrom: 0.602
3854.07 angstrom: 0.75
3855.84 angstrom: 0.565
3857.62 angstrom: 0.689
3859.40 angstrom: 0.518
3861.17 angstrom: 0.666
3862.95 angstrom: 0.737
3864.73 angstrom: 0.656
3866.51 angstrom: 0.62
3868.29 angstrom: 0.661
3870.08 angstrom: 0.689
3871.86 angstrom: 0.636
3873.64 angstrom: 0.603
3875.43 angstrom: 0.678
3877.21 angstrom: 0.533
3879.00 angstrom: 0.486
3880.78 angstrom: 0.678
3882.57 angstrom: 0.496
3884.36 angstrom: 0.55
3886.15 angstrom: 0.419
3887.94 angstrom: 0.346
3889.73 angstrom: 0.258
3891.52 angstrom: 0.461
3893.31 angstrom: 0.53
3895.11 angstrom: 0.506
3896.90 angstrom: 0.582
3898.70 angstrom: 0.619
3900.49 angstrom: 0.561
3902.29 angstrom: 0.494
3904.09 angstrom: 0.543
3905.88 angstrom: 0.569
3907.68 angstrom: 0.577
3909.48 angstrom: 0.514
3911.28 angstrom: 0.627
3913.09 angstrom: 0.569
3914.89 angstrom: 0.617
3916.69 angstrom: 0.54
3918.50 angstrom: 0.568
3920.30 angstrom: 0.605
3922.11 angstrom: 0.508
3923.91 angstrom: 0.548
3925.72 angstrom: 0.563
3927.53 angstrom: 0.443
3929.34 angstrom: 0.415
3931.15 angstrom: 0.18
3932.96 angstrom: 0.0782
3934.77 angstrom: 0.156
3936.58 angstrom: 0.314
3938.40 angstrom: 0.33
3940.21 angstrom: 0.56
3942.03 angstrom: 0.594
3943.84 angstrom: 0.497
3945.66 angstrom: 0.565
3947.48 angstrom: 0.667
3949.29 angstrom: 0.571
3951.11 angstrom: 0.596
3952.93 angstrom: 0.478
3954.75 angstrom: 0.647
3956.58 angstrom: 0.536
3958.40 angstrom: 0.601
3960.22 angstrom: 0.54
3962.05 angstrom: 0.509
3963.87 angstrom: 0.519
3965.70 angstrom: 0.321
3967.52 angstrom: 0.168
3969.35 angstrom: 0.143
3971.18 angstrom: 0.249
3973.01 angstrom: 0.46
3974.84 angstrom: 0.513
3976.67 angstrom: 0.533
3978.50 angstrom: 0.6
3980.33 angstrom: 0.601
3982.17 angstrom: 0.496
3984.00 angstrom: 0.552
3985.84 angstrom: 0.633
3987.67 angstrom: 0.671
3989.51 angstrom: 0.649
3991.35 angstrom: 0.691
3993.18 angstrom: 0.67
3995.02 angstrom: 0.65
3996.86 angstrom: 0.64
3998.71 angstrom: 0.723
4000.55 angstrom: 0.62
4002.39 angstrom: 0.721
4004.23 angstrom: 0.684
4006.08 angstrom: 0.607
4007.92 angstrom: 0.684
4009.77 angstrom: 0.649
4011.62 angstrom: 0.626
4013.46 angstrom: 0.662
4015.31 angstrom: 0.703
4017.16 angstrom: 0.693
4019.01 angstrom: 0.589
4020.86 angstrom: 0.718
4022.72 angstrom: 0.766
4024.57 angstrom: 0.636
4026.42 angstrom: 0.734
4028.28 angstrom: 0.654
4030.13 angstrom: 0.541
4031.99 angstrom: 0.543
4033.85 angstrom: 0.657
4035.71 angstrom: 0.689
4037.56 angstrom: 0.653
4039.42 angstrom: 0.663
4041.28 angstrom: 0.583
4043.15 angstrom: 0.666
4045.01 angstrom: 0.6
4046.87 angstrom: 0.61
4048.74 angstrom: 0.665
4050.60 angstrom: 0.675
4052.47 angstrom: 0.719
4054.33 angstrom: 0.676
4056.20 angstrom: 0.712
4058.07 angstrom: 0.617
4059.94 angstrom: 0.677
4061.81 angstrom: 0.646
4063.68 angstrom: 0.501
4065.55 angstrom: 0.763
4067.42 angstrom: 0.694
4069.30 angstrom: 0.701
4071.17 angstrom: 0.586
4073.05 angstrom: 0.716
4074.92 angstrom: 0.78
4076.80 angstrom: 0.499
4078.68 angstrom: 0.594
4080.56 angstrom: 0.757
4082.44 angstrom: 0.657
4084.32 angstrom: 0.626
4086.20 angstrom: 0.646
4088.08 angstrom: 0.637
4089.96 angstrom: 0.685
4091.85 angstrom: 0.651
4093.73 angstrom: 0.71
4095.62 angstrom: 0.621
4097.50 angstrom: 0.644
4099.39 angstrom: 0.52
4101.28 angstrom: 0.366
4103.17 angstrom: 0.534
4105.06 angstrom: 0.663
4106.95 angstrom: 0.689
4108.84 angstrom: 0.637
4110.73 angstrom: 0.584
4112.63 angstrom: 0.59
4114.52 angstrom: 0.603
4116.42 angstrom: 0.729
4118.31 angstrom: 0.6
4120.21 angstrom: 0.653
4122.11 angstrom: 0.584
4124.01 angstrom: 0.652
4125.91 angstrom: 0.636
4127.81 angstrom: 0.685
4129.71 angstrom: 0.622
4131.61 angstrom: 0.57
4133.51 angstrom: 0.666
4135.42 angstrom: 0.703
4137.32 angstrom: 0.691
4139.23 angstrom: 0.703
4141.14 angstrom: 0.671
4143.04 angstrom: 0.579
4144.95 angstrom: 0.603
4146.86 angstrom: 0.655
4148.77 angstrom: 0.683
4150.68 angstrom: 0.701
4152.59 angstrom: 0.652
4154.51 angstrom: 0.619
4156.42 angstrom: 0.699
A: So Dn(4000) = 1.3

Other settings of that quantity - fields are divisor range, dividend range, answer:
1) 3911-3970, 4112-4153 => 1.51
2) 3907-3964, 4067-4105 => 1.36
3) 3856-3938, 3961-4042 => 1.20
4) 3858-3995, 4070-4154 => 1.34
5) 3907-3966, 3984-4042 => 1.37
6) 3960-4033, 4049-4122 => 1.14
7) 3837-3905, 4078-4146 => 1.28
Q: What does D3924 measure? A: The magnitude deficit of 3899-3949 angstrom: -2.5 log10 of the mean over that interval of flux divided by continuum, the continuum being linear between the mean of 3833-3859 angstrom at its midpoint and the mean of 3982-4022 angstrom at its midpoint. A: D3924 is 0.19 mag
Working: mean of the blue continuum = 0.518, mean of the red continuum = 0.655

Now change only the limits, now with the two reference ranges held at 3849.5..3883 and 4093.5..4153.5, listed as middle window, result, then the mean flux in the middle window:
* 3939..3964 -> 0.12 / 0.561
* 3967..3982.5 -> 0.43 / 0.422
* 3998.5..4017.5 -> -0.07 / 0.668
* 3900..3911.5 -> 0.14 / 0.551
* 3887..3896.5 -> 0.41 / 0.429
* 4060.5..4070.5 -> -0.05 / 0.66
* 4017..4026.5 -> -0.09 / 0.685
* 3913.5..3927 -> 0.12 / 0.561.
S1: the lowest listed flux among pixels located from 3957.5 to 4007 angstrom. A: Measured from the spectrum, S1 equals 0.143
